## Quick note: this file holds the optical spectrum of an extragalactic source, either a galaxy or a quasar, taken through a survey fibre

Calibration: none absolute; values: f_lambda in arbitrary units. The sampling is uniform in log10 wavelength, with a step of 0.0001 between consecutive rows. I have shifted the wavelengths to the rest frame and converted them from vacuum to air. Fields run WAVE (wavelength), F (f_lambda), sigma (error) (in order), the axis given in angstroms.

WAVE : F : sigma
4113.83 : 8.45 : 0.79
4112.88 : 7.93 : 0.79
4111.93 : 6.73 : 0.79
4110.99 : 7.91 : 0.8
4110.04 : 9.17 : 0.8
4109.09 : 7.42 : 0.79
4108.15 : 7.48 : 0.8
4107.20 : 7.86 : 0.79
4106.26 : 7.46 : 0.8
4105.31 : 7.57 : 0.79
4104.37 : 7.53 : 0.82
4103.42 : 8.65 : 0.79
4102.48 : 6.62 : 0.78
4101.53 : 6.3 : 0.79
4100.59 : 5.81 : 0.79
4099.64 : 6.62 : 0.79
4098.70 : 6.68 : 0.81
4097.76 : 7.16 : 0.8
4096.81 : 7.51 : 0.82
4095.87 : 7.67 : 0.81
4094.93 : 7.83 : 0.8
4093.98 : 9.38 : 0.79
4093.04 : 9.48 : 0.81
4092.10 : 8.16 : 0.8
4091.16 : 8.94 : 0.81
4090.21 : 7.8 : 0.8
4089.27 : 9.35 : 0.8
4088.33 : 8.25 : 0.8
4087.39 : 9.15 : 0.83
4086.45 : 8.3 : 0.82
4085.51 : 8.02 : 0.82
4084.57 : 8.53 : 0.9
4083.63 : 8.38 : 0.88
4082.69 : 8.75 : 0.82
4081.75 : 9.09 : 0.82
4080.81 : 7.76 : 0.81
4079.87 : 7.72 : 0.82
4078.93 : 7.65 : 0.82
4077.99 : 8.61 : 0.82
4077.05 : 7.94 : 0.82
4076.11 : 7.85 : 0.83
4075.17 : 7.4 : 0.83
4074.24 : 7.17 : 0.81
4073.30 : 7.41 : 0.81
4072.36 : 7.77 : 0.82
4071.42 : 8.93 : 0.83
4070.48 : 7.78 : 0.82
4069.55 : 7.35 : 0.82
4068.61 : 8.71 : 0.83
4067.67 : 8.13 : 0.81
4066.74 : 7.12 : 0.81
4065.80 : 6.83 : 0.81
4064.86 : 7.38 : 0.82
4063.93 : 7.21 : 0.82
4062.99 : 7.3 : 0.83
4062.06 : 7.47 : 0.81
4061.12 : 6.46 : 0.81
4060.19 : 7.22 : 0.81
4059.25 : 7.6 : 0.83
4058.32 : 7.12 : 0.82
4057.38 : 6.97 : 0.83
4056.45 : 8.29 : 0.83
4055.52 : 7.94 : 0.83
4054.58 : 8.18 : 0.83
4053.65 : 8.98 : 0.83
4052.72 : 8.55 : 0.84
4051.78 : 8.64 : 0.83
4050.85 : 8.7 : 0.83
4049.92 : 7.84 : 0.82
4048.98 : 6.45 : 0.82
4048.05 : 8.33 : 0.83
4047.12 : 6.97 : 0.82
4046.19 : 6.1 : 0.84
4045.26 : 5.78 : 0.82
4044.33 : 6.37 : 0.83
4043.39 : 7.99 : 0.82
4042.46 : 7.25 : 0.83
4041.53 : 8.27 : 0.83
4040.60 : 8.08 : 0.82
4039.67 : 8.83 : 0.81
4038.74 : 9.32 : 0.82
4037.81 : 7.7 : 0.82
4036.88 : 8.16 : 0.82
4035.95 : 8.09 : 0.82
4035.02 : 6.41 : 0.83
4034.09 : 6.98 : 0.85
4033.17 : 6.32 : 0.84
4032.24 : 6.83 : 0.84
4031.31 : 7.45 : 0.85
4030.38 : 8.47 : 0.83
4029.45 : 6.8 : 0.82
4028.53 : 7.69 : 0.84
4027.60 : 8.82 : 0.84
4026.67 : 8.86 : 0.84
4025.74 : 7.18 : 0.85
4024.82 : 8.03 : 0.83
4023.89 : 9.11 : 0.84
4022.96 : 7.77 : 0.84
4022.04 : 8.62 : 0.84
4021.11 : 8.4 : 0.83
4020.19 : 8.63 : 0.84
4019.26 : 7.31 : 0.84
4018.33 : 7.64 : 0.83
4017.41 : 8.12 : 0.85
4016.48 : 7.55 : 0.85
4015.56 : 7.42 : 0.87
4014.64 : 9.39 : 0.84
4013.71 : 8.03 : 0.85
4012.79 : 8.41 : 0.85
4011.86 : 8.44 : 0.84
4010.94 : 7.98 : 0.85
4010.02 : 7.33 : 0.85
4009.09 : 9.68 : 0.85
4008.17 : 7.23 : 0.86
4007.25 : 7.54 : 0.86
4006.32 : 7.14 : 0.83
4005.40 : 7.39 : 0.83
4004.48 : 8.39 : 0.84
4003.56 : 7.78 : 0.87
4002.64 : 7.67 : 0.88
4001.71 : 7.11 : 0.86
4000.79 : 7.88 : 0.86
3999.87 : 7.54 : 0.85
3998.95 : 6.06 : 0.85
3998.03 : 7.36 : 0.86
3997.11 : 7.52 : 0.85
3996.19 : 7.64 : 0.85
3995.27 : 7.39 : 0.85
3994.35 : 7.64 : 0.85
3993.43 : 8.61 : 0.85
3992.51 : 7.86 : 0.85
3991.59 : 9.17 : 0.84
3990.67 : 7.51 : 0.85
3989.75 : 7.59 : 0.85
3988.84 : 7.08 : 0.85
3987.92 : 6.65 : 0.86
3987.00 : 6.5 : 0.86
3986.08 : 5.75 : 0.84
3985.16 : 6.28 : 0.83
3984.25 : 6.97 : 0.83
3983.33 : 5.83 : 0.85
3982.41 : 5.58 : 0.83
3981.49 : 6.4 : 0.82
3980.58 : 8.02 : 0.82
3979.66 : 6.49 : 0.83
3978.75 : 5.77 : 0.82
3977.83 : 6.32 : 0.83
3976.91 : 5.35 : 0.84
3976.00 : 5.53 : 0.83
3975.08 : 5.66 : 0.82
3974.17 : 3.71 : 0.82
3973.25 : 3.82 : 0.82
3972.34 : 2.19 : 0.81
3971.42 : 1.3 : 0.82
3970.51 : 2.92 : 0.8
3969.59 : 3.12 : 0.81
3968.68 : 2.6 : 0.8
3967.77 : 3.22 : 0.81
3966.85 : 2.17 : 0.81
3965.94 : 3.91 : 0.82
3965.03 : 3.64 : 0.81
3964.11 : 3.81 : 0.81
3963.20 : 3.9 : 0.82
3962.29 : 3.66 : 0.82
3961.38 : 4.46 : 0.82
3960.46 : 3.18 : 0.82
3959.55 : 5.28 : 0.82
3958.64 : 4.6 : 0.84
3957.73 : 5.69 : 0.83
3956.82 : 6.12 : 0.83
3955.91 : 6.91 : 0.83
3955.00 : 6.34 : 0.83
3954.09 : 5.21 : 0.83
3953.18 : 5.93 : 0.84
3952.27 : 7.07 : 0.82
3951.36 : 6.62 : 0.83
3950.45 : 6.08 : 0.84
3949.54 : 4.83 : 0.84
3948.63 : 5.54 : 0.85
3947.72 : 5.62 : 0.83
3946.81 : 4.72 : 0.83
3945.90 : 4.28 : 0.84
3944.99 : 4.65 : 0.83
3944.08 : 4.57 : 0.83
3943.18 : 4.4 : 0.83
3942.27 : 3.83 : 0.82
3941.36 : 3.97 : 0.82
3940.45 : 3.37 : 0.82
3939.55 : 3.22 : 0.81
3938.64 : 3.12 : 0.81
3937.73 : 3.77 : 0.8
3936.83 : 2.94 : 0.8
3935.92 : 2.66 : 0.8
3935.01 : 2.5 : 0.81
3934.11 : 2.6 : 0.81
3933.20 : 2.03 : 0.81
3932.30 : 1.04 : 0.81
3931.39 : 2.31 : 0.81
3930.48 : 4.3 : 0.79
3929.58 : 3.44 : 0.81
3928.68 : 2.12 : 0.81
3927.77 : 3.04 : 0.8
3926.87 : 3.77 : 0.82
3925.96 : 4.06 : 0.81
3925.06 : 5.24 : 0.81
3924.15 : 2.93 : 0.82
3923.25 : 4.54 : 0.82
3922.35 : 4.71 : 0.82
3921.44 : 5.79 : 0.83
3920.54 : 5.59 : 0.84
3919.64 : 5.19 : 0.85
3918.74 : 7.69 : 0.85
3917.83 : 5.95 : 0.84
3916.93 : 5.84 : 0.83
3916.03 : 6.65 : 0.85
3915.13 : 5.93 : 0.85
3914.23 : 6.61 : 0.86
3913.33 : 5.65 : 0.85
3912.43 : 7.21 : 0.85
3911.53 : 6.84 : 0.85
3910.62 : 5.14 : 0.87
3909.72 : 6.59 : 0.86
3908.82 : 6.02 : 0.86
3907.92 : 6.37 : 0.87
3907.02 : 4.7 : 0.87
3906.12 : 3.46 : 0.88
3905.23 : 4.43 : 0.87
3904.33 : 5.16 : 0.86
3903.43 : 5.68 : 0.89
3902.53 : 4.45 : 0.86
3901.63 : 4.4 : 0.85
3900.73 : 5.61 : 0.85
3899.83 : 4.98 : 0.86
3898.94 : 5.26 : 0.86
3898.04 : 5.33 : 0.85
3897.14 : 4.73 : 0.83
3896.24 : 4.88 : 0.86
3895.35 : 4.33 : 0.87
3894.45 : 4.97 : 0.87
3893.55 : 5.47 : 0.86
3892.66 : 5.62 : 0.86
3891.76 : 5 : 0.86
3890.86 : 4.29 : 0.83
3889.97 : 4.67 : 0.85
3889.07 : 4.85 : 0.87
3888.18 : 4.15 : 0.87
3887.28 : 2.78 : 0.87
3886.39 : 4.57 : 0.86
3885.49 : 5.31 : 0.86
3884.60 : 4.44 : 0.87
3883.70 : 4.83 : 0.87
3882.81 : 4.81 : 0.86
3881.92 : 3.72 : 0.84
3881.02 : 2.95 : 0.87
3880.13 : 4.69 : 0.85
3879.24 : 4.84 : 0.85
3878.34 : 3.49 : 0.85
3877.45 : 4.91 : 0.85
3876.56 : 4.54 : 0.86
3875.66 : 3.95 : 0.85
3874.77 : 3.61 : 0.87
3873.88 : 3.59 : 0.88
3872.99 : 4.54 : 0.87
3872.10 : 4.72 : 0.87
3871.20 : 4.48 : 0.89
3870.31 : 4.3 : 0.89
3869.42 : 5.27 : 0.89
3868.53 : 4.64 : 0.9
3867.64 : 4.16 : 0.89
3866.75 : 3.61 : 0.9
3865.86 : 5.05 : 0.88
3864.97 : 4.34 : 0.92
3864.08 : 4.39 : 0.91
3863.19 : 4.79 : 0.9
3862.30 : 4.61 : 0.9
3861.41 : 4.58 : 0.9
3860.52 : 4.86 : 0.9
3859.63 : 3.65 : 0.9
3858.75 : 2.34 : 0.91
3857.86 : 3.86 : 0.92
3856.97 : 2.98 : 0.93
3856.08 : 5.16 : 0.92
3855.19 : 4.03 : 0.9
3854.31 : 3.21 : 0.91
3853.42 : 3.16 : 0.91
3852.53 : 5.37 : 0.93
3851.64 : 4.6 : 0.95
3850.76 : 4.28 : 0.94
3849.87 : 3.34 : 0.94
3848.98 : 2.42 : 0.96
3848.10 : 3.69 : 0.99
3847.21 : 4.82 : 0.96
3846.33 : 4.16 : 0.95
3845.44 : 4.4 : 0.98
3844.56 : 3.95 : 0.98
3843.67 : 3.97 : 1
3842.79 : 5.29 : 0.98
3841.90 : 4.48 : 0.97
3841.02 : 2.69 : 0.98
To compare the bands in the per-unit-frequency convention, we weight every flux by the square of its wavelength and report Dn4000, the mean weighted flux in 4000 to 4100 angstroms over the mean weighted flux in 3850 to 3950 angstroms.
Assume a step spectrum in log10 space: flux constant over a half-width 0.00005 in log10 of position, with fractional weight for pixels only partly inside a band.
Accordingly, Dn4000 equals 1.89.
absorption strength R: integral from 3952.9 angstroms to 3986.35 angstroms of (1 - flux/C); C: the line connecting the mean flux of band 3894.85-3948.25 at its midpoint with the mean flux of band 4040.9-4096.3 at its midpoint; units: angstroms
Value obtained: 5.15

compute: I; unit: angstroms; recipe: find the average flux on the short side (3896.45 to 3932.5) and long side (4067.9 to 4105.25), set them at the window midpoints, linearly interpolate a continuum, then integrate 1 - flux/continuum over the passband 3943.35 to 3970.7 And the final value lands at 4.78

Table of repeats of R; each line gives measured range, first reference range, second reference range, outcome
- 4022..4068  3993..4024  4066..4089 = 1.9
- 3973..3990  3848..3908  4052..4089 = 0.6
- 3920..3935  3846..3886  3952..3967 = 3.4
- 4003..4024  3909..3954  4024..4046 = -3.1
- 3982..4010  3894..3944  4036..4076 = -4.6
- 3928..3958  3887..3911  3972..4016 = 8.5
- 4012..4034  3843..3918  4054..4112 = -3.5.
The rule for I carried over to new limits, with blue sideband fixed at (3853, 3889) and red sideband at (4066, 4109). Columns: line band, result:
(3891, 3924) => -4.1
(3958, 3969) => 3.9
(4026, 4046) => -1.7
